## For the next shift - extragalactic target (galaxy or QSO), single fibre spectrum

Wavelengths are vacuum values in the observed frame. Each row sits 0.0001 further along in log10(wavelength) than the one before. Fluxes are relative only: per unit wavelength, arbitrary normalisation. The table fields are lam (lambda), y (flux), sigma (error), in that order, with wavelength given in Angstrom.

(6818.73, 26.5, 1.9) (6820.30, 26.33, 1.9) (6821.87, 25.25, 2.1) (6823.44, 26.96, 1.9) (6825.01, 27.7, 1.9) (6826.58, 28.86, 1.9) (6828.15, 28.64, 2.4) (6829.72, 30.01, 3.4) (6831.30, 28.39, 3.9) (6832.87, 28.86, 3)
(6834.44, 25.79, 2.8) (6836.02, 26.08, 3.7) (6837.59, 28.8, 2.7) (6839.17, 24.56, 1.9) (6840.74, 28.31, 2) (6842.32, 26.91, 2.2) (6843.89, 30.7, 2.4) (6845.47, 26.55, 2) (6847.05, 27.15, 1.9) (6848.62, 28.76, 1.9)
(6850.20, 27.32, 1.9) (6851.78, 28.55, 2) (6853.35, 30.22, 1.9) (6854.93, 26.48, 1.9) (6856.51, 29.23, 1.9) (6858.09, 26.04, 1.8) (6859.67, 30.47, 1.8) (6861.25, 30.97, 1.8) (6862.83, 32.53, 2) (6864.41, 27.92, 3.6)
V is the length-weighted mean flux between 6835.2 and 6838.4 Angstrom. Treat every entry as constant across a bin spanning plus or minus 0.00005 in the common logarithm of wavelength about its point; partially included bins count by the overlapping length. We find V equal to 27.3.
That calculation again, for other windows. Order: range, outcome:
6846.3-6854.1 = 28.4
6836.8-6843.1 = 27.1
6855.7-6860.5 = 28.6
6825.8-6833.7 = 28.9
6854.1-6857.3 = 27.9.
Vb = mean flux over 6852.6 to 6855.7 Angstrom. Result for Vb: 28.3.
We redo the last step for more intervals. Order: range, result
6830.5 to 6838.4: 27.6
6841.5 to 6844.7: 28.8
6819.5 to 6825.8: 26.6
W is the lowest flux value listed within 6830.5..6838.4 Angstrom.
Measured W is 25.79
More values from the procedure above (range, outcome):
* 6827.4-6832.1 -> 28.39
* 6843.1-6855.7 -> 26.48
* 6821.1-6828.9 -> 25.25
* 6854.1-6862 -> 26.04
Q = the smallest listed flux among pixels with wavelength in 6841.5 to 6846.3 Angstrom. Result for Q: 26.55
